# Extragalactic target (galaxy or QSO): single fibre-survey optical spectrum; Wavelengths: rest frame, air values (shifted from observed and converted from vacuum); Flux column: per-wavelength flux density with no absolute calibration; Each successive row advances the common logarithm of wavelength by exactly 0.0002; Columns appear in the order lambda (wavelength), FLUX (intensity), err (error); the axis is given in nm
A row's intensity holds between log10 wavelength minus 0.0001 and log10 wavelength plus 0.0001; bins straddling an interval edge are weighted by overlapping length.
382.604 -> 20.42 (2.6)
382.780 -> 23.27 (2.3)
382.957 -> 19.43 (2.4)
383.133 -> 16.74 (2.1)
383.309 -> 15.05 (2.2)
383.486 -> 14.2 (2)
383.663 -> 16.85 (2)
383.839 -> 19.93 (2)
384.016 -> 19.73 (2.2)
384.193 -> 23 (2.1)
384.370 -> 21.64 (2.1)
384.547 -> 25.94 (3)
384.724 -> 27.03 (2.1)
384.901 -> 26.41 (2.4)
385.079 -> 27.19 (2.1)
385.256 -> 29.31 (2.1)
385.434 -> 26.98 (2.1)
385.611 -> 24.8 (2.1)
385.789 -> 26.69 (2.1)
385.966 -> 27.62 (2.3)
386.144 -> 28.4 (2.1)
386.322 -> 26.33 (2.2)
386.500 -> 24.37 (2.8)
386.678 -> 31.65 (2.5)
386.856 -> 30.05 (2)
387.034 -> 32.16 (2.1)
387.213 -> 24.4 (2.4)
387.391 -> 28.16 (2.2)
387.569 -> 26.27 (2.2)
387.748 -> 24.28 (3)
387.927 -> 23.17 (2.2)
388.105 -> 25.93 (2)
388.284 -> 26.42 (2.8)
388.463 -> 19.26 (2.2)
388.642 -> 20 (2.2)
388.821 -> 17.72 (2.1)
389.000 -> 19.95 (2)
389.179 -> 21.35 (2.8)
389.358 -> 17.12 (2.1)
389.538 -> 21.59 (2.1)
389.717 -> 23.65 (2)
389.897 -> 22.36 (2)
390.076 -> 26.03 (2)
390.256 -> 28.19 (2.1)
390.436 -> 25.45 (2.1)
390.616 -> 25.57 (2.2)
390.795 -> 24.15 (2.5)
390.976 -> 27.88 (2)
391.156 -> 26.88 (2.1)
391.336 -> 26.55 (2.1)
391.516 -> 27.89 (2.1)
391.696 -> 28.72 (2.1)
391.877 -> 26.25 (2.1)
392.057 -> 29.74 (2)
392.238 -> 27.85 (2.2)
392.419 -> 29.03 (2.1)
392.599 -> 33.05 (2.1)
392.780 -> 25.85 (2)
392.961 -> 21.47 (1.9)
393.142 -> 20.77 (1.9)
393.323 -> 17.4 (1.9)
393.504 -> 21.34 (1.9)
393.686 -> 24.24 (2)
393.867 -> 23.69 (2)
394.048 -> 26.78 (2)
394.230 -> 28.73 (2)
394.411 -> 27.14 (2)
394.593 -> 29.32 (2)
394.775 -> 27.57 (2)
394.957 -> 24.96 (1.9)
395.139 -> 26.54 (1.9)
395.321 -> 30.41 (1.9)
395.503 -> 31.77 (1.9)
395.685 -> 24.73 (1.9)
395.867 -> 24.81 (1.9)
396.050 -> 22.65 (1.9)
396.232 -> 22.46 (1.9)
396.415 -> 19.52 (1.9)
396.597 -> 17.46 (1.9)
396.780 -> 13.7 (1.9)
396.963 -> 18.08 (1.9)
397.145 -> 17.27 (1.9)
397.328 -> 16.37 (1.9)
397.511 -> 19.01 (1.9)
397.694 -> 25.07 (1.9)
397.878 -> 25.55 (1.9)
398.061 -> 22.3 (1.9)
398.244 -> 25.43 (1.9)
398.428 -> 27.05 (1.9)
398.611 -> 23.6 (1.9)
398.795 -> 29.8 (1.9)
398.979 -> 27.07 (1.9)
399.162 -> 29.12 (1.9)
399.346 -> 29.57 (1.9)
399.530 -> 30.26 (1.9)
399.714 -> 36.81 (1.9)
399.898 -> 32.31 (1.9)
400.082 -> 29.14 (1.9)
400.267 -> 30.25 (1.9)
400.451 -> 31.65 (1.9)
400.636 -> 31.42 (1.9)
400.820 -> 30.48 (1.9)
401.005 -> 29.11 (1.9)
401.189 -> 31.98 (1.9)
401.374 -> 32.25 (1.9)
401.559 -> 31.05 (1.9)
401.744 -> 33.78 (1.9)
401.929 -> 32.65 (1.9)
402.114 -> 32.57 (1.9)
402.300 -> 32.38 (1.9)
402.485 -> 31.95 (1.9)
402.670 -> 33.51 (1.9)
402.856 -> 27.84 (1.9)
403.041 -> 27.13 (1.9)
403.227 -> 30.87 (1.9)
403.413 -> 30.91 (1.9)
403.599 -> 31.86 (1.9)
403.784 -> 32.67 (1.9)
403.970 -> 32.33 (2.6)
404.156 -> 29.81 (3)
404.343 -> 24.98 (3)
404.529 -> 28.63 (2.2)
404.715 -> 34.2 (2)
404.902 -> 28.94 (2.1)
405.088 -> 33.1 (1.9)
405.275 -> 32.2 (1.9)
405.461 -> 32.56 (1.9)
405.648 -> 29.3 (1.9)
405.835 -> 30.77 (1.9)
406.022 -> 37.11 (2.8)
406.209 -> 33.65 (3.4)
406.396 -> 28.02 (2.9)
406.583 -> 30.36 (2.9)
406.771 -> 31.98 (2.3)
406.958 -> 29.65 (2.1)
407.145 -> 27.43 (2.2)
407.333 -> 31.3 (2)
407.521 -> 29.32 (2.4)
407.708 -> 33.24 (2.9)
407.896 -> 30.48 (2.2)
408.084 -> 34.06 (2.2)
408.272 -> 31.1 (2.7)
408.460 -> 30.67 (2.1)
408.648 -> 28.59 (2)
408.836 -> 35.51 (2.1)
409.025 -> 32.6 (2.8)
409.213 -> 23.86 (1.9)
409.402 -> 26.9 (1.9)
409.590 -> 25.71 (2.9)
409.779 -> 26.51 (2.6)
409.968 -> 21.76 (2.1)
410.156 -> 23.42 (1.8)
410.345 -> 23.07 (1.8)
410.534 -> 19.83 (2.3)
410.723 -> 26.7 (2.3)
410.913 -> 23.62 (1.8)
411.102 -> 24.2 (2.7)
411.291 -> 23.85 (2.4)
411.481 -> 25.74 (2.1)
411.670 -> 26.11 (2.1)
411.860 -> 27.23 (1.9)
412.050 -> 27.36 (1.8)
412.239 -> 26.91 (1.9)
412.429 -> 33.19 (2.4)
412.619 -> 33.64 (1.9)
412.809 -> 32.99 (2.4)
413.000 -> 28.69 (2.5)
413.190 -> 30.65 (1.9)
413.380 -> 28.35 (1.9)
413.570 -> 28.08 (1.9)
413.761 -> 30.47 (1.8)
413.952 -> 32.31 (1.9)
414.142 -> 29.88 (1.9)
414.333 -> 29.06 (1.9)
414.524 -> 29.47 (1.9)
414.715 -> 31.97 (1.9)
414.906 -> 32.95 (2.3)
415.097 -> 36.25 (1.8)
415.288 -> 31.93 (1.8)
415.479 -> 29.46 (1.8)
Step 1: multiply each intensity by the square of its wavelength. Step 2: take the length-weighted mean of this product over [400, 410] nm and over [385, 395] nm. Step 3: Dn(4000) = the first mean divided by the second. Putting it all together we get 1.29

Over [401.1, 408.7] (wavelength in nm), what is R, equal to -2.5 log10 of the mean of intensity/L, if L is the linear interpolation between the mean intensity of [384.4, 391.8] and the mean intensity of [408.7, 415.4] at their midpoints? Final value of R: -0.14 mag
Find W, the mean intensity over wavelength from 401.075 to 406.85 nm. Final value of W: 31.3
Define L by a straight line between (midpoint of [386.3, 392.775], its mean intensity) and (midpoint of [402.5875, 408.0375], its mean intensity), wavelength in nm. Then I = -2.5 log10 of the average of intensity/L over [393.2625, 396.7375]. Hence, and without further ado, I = 0.110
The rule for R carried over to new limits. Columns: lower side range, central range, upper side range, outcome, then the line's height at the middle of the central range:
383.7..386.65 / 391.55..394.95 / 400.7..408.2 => 0.069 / 27.8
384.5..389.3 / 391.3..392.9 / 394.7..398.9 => -0.161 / 24.4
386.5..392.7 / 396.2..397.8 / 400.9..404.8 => 0.463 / 28.6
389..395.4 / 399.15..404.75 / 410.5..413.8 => -0.169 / 26.6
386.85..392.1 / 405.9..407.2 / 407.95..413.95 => -0.150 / 27.2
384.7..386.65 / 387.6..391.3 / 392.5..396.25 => 0.127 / 26.4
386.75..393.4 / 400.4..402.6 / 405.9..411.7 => -0.178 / 27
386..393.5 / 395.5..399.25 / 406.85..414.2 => 0.158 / 26.3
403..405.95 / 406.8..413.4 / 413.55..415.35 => 0.107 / 31.1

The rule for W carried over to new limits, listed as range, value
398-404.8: 30.3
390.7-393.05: 27.3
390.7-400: 25.4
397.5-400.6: 28.2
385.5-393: 25.6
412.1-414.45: 30.3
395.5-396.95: 21.3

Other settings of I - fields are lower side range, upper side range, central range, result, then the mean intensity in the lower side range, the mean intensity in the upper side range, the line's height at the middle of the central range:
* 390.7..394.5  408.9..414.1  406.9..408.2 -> -0.144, 26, 27.3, 27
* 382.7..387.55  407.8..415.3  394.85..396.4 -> 0.014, 24.4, 28.6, 26.1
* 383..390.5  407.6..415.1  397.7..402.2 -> -0.128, 23.9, 28.6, 26.4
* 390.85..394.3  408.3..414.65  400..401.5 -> -0.152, 26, 27.8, 26.8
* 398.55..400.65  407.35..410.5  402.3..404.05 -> -0.058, 30.1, 28.4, 29.5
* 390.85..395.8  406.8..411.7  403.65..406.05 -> -0.143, 26.5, 27.6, 27.3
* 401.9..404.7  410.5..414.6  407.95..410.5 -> 0.050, 30.7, 28.2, 29.1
